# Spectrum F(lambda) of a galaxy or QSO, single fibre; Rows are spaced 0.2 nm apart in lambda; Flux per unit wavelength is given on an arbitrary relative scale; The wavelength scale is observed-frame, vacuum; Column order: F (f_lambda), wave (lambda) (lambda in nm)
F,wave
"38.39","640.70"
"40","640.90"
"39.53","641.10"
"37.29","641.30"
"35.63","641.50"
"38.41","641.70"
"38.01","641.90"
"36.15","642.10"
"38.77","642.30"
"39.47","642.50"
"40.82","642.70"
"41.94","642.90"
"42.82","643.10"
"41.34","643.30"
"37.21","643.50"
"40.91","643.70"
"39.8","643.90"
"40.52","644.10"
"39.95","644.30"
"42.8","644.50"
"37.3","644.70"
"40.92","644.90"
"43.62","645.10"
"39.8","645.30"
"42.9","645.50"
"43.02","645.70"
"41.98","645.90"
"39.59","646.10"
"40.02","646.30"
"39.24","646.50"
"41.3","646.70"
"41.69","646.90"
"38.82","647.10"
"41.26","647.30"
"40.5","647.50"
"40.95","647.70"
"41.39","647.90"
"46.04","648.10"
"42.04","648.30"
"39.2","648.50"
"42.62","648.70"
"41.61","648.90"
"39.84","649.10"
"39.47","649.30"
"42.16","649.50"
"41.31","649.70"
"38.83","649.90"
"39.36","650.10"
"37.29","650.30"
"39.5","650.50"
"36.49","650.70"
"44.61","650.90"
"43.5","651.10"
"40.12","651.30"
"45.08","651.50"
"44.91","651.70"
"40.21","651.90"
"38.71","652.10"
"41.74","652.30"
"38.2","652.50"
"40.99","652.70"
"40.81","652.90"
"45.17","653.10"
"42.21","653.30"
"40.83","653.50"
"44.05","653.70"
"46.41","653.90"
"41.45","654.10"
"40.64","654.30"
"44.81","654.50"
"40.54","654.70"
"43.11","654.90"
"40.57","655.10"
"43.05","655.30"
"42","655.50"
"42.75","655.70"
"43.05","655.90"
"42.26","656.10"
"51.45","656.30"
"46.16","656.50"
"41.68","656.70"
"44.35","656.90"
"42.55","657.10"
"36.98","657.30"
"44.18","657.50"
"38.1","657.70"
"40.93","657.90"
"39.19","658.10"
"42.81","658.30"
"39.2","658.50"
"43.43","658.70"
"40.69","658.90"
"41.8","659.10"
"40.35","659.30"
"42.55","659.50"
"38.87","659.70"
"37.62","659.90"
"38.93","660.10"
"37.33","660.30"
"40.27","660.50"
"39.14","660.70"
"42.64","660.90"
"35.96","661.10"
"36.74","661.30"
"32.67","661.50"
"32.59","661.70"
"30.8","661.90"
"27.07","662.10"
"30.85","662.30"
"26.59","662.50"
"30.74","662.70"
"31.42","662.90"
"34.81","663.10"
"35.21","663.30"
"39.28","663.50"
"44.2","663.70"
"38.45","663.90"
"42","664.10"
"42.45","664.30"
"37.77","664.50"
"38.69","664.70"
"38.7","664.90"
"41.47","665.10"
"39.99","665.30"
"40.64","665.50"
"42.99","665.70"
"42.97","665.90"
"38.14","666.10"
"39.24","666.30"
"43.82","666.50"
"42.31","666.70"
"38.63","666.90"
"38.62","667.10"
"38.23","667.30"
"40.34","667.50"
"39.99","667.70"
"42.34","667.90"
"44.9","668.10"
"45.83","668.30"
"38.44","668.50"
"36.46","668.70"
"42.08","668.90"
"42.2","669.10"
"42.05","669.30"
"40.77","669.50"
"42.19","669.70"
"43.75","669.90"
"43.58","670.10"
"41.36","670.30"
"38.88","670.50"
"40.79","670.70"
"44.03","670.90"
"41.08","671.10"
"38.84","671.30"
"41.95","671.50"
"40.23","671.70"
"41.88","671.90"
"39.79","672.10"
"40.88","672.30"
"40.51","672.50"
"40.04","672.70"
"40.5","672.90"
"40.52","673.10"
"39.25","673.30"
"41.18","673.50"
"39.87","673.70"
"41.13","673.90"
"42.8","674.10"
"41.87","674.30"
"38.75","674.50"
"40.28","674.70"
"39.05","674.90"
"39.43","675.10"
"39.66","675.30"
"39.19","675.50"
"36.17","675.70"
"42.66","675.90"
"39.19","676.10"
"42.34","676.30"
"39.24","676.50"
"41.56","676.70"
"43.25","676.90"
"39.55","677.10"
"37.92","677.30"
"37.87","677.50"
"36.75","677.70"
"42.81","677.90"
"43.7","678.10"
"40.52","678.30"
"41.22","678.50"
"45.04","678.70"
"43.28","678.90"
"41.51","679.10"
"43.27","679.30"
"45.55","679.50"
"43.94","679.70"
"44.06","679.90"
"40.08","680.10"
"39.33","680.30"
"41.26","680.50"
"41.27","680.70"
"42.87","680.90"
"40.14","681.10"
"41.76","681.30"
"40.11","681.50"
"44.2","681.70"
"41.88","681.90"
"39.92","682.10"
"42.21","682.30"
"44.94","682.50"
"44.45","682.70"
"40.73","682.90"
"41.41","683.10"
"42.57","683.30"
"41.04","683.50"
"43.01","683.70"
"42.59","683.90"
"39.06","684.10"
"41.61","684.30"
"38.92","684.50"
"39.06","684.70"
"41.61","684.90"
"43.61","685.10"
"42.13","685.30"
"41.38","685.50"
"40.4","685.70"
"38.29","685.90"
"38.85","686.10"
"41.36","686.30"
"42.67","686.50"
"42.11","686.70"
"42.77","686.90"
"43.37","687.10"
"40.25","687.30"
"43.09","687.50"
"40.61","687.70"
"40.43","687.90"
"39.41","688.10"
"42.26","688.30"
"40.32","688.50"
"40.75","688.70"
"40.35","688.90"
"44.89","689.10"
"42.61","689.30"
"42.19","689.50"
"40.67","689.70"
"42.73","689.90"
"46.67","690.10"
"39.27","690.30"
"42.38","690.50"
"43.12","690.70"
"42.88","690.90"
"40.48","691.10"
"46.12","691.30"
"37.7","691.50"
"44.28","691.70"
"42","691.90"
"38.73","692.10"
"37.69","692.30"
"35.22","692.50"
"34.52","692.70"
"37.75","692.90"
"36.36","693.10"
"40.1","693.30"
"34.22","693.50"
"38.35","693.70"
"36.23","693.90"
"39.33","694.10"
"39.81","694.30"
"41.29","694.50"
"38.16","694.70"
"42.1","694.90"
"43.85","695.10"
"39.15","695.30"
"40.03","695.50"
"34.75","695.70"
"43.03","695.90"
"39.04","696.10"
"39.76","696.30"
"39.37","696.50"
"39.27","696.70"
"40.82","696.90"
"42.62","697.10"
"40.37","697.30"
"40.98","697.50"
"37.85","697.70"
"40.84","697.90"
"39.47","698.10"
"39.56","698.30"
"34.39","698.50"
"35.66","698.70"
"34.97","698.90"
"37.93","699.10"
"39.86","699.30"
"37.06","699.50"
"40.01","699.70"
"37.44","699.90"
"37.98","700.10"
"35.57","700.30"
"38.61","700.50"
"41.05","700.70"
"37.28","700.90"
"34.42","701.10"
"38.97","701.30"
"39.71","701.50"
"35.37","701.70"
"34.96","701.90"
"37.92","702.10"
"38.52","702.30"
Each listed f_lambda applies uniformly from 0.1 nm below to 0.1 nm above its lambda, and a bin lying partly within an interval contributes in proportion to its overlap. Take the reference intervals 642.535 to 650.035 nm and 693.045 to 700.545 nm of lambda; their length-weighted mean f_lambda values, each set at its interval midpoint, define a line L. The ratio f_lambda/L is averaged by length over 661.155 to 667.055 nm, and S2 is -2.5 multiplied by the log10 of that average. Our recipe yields 0.08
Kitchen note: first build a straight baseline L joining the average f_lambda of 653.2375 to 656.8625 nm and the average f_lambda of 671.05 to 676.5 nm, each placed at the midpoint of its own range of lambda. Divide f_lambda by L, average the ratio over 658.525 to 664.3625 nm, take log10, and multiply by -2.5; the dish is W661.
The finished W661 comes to 0.14 mag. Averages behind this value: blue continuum 43.2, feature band 37.1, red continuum 40.3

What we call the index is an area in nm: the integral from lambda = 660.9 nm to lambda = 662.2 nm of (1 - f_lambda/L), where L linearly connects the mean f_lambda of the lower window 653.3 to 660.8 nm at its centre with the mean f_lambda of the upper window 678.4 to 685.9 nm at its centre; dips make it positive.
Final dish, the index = 0.26 nm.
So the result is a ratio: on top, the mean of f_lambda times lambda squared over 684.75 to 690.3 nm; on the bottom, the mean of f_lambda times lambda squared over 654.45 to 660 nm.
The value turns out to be 1.09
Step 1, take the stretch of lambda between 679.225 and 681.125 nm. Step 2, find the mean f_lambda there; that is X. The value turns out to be 42.2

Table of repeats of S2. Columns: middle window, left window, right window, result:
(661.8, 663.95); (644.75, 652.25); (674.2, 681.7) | 0.221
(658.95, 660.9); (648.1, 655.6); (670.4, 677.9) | 0.033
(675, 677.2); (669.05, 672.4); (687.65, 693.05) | 0.029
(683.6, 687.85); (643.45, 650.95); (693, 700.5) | -0.054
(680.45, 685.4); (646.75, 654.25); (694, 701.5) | -0.052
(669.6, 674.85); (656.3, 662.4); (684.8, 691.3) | -0.019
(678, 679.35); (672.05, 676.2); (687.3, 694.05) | -0.063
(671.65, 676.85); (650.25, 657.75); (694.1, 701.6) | 0.010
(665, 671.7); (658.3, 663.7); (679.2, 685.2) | -0.073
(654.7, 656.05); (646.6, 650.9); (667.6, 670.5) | -0.033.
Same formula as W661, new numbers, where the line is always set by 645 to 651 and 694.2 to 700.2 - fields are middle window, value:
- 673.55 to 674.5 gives -0.03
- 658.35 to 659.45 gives -0.02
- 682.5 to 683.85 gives -0.07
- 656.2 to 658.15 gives -0.05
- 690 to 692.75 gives -0.04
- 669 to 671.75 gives -0.04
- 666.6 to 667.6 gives 0.02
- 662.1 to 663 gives 0.34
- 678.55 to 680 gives -0.10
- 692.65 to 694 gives 0.07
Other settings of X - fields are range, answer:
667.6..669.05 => 41.5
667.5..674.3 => 41.2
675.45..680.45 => 41.2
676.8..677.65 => 39.5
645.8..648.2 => 41.1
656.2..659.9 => 41.8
